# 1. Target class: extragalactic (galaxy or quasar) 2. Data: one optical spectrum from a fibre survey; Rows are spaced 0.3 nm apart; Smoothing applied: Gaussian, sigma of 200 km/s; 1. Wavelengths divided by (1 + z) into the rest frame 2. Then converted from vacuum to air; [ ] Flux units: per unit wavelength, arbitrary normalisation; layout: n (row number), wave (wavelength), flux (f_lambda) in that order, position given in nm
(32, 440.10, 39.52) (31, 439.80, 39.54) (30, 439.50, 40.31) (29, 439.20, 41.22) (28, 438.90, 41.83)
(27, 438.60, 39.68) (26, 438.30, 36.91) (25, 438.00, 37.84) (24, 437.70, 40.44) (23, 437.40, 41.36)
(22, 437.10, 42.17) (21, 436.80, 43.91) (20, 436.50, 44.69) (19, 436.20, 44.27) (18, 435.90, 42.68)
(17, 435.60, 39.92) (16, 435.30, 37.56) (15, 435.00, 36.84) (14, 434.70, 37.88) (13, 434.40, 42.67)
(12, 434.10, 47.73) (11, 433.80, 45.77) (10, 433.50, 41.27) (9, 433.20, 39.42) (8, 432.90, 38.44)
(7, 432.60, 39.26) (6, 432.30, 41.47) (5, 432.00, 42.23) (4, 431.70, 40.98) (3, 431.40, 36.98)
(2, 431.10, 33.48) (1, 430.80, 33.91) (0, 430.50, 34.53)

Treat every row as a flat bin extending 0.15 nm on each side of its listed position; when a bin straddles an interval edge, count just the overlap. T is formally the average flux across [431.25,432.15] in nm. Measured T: 40.1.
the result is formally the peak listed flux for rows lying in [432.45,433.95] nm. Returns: 45.77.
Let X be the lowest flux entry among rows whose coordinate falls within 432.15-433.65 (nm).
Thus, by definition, 38.44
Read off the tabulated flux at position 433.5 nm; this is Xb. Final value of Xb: 41.27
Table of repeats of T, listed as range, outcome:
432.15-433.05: 39.7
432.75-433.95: 41.2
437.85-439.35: 39.5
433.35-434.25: 44.9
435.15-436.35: 41.1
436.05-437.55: 43.3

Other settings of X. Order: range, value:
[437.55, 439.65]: 36.91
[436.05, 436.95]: 43.91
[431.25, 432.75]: 36.98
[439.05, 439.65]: 40.31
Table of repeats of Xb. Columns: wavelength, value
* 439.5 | 40.31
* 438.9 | 41.83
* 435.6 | 39.92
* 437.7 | 40.44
